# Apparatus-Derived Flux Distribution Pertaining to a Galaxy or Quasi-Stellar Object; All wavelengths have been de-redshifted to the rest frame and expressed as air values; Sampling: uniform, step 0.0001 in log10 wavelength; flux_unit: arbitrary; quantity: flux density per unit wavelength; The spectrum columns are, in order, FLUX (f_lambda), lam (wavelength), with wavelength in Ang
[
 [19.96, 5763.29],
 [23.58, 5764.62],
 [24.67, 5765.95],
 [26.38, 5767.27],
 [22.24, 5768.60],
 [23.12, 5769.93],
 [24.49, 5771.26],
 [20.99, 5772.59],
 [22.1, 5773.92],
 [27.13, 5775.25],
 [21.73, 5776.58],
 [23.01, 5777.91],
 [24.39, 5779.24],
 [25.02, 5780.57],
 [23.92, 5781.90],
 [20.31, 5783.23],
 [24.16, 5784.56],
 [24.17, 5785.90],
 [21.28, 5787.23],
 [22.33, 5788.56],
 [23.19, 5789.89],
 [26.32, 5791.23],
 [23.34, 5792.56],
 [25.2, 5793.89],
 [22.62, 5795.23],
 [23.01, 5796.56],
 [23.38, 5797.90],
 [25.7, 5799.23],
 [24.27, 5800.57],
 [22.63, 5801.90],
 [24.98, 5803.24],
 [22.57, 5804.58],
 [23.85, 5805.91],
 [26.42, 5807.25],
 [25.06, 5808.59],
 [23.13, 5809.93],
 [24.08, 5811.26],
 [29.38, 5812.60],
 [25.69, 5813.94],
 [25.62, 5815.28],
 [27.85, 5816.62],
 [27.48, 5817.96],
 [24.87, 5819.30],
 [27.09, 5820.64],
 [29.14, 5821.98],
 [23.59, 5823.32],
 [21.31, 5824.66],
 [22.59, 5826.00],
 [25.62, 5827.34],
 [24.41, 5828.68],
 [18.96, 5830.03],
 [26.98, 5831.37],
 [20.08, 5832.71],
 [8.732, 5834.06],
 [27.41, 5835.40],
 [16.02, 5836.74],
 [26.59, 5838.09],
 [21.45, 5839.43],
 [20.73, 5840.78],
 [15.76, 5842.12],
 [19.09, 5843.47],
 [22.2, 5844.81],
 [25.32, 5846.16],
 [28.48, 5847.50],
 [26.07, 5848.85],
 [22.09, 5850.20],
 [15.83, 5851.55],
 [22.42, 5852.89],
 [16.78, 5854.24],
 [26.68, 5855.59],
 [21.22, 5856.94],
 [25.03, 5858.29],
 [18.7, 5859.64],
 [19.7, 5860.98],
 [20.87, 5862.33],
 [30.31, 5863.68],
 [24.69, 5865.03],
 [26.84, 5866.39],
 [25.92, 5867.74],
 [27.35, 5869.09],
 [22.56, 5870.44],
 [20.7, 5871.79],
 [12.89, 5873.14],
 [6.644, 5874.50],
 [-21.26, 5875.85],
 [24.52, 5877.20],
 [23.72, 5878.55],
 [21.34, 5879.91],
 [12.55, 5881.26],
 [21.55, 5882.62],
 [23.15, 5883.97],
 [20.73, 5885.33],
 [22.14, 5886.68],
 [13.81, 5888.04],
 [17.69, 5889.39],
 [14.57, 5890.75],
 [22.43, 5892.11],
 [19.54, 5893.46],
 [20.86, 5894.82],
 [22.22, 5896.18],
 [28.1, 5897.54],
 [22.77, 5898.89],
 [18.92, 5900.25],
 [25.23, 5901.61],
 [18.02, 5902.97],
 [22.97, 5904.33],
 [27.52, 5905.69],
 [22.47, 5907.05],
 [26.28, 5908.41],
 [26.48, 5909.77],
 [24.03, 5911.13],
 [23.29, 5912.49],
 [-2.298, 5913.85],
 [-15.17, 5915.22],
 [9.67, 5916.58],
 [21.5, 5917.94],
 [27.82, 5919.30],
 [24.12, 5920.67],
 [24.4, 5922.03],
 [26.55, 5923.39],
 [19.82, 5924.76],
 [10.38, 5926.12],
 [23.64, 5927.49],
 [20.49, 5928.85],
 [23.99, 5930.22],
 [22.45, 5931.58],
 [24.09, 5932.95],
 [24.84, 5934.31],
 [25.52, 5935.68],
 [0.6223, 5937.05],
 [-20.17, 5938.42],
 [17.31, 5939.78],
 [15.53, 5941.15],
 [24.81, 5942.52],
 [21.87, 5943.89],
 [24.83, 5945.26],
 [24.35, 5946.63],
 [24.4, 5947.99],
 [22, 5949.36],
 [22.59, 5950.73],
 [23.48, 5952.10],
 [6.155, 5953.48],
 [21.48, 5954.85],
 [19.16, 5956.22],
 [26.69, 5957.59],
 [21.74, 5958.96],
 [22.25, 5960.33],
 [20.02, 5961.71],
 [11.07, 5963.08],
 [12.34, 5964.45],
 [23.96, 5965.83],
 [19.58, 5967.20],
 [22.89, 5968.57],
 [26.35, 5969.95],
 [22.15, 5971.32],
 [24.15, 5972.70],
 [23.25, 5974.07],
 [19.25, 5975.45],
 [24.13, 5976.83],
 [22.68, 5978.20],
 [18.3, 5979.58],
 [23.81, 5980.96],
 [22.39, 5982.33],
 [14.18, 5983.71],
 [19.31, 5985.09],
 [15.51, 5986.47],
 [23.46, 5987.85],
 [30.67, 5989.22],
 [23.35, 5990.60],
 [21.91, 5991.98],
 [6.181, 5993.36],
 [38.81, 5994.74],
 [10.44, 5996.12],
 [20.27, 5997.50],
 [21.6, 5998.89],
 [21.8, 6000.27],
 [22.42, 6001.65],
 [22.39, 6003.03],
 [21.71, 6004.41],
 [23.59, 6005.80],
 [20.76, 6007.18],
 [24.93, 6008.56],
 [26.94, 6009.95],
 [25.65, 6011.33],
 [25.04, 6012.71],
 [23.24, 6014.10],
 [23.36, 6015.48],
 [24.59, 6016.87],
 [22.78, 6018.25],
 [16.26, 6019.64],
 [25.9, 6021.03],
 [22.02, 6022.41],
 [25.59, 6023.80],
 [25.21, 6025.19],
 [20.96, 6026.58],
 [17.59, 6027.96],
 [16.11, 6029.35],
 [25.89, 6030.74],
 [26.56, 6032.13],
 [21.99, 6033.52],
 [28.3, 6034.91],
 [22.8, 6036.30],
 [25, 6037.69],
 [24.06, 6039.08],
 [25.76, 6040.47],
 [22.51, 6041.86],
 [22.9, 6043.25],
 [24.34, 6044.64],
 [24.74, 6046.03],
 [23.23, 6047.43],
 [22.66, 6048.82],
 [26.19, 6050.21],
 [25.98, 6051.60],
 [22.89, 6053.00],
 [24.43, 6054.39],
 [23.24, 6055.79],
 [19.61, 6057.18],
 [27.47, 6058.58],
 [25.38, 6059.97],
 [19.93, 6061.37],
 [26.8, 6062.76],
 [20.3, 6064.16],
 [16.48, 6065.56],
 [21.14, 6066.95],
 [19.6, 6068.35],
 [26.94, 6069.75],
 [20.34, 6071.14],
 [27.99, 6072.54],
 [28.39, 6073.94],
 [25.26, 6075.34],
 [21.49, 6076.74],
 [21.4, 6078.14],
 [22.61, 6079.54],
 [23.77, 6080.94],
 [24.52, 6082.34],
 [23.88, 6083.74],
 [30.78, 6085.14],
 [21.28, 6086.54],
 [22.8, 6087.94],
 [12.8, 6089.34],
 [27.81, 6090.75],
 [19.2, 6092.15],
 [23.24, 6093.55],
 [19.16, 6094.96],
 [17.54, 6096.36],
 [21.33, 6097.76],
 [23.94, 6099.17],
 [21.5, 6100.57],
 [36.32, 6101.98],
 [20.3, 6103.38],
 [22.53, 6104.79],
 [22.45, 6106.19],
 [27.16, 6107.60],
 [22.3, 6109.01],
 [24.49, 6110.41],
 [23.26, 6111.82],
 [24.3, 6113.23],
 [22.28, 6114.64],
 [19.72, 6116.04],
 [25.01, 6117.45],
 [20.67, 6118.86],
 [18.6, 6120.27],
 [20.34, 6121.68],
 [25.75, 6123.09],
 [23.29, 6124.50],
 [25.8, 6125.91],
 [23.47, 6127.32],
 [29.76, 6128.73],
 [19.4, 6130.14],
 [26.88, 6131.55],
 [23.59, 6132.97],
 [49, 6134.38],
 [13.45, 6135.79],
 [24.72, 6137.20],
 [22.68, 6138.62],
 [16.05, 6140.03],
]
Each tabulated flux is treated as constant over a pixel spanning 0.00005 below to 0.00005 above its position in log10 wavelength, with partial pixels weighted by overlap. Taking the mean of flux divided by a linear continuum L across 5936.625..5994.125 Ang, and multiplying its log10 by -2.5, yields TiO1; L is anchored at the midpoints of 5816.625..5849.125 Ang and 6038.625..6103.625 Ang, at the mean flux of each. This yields 0.19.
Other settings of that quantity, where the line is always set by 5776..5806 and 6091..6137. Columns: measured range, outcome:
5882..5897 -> 0.182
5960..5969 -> 0.258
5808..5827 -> -0.086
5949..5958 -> 0.183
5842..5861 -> 0.078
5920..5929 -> 0.106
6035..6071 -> 0.011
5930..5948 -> 0.307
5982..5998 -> 0.154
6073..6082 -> -0.013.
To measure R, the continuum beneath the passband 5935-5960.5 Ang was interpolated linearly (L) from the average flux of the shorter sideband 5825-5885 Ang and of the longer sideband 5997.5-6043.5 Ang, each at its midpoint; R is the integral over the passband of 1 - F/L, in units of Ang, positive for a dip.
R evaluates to 4.7 Ang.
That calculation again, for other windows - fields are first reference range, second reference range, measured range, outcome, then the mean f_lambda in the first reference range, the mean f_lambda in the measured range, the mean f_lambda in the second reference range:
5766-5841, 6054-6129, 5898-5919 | 4.58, 23.7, 18.4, 23.1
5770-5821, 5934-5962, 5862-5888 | 2.55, 24.3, 19.2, 18.4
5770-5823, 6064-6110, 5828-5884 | 8.45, 24.4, 20.5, 23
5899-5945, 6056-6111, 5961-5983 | -1.20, 18.5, 21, 23.1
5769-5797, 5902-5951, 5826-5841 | 0.15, 23.4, 21.6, 18.9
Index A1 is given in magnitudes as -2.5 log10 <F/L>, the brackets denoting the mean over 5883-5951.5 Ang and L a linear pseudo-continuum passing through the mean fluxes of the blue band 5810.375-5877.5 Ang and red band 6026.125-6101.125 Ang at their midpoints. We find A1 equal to 0.14 mag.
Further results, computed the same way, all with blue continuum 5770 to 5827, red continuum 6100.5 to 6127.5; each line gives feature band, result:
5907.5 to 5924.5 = 0.30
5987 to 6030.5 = 0.06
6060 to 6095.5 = 0.04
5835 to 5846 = 0.14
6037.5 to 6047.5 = -0.02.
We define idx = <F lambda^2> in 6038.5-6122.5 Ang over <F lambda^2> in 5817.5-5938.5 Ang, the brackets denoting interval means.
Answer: 1.2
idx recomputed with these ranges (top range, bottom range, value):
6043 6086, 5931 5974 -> 1.27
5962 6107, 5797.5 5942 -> 1.15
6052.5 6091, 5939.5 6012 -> 1.12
